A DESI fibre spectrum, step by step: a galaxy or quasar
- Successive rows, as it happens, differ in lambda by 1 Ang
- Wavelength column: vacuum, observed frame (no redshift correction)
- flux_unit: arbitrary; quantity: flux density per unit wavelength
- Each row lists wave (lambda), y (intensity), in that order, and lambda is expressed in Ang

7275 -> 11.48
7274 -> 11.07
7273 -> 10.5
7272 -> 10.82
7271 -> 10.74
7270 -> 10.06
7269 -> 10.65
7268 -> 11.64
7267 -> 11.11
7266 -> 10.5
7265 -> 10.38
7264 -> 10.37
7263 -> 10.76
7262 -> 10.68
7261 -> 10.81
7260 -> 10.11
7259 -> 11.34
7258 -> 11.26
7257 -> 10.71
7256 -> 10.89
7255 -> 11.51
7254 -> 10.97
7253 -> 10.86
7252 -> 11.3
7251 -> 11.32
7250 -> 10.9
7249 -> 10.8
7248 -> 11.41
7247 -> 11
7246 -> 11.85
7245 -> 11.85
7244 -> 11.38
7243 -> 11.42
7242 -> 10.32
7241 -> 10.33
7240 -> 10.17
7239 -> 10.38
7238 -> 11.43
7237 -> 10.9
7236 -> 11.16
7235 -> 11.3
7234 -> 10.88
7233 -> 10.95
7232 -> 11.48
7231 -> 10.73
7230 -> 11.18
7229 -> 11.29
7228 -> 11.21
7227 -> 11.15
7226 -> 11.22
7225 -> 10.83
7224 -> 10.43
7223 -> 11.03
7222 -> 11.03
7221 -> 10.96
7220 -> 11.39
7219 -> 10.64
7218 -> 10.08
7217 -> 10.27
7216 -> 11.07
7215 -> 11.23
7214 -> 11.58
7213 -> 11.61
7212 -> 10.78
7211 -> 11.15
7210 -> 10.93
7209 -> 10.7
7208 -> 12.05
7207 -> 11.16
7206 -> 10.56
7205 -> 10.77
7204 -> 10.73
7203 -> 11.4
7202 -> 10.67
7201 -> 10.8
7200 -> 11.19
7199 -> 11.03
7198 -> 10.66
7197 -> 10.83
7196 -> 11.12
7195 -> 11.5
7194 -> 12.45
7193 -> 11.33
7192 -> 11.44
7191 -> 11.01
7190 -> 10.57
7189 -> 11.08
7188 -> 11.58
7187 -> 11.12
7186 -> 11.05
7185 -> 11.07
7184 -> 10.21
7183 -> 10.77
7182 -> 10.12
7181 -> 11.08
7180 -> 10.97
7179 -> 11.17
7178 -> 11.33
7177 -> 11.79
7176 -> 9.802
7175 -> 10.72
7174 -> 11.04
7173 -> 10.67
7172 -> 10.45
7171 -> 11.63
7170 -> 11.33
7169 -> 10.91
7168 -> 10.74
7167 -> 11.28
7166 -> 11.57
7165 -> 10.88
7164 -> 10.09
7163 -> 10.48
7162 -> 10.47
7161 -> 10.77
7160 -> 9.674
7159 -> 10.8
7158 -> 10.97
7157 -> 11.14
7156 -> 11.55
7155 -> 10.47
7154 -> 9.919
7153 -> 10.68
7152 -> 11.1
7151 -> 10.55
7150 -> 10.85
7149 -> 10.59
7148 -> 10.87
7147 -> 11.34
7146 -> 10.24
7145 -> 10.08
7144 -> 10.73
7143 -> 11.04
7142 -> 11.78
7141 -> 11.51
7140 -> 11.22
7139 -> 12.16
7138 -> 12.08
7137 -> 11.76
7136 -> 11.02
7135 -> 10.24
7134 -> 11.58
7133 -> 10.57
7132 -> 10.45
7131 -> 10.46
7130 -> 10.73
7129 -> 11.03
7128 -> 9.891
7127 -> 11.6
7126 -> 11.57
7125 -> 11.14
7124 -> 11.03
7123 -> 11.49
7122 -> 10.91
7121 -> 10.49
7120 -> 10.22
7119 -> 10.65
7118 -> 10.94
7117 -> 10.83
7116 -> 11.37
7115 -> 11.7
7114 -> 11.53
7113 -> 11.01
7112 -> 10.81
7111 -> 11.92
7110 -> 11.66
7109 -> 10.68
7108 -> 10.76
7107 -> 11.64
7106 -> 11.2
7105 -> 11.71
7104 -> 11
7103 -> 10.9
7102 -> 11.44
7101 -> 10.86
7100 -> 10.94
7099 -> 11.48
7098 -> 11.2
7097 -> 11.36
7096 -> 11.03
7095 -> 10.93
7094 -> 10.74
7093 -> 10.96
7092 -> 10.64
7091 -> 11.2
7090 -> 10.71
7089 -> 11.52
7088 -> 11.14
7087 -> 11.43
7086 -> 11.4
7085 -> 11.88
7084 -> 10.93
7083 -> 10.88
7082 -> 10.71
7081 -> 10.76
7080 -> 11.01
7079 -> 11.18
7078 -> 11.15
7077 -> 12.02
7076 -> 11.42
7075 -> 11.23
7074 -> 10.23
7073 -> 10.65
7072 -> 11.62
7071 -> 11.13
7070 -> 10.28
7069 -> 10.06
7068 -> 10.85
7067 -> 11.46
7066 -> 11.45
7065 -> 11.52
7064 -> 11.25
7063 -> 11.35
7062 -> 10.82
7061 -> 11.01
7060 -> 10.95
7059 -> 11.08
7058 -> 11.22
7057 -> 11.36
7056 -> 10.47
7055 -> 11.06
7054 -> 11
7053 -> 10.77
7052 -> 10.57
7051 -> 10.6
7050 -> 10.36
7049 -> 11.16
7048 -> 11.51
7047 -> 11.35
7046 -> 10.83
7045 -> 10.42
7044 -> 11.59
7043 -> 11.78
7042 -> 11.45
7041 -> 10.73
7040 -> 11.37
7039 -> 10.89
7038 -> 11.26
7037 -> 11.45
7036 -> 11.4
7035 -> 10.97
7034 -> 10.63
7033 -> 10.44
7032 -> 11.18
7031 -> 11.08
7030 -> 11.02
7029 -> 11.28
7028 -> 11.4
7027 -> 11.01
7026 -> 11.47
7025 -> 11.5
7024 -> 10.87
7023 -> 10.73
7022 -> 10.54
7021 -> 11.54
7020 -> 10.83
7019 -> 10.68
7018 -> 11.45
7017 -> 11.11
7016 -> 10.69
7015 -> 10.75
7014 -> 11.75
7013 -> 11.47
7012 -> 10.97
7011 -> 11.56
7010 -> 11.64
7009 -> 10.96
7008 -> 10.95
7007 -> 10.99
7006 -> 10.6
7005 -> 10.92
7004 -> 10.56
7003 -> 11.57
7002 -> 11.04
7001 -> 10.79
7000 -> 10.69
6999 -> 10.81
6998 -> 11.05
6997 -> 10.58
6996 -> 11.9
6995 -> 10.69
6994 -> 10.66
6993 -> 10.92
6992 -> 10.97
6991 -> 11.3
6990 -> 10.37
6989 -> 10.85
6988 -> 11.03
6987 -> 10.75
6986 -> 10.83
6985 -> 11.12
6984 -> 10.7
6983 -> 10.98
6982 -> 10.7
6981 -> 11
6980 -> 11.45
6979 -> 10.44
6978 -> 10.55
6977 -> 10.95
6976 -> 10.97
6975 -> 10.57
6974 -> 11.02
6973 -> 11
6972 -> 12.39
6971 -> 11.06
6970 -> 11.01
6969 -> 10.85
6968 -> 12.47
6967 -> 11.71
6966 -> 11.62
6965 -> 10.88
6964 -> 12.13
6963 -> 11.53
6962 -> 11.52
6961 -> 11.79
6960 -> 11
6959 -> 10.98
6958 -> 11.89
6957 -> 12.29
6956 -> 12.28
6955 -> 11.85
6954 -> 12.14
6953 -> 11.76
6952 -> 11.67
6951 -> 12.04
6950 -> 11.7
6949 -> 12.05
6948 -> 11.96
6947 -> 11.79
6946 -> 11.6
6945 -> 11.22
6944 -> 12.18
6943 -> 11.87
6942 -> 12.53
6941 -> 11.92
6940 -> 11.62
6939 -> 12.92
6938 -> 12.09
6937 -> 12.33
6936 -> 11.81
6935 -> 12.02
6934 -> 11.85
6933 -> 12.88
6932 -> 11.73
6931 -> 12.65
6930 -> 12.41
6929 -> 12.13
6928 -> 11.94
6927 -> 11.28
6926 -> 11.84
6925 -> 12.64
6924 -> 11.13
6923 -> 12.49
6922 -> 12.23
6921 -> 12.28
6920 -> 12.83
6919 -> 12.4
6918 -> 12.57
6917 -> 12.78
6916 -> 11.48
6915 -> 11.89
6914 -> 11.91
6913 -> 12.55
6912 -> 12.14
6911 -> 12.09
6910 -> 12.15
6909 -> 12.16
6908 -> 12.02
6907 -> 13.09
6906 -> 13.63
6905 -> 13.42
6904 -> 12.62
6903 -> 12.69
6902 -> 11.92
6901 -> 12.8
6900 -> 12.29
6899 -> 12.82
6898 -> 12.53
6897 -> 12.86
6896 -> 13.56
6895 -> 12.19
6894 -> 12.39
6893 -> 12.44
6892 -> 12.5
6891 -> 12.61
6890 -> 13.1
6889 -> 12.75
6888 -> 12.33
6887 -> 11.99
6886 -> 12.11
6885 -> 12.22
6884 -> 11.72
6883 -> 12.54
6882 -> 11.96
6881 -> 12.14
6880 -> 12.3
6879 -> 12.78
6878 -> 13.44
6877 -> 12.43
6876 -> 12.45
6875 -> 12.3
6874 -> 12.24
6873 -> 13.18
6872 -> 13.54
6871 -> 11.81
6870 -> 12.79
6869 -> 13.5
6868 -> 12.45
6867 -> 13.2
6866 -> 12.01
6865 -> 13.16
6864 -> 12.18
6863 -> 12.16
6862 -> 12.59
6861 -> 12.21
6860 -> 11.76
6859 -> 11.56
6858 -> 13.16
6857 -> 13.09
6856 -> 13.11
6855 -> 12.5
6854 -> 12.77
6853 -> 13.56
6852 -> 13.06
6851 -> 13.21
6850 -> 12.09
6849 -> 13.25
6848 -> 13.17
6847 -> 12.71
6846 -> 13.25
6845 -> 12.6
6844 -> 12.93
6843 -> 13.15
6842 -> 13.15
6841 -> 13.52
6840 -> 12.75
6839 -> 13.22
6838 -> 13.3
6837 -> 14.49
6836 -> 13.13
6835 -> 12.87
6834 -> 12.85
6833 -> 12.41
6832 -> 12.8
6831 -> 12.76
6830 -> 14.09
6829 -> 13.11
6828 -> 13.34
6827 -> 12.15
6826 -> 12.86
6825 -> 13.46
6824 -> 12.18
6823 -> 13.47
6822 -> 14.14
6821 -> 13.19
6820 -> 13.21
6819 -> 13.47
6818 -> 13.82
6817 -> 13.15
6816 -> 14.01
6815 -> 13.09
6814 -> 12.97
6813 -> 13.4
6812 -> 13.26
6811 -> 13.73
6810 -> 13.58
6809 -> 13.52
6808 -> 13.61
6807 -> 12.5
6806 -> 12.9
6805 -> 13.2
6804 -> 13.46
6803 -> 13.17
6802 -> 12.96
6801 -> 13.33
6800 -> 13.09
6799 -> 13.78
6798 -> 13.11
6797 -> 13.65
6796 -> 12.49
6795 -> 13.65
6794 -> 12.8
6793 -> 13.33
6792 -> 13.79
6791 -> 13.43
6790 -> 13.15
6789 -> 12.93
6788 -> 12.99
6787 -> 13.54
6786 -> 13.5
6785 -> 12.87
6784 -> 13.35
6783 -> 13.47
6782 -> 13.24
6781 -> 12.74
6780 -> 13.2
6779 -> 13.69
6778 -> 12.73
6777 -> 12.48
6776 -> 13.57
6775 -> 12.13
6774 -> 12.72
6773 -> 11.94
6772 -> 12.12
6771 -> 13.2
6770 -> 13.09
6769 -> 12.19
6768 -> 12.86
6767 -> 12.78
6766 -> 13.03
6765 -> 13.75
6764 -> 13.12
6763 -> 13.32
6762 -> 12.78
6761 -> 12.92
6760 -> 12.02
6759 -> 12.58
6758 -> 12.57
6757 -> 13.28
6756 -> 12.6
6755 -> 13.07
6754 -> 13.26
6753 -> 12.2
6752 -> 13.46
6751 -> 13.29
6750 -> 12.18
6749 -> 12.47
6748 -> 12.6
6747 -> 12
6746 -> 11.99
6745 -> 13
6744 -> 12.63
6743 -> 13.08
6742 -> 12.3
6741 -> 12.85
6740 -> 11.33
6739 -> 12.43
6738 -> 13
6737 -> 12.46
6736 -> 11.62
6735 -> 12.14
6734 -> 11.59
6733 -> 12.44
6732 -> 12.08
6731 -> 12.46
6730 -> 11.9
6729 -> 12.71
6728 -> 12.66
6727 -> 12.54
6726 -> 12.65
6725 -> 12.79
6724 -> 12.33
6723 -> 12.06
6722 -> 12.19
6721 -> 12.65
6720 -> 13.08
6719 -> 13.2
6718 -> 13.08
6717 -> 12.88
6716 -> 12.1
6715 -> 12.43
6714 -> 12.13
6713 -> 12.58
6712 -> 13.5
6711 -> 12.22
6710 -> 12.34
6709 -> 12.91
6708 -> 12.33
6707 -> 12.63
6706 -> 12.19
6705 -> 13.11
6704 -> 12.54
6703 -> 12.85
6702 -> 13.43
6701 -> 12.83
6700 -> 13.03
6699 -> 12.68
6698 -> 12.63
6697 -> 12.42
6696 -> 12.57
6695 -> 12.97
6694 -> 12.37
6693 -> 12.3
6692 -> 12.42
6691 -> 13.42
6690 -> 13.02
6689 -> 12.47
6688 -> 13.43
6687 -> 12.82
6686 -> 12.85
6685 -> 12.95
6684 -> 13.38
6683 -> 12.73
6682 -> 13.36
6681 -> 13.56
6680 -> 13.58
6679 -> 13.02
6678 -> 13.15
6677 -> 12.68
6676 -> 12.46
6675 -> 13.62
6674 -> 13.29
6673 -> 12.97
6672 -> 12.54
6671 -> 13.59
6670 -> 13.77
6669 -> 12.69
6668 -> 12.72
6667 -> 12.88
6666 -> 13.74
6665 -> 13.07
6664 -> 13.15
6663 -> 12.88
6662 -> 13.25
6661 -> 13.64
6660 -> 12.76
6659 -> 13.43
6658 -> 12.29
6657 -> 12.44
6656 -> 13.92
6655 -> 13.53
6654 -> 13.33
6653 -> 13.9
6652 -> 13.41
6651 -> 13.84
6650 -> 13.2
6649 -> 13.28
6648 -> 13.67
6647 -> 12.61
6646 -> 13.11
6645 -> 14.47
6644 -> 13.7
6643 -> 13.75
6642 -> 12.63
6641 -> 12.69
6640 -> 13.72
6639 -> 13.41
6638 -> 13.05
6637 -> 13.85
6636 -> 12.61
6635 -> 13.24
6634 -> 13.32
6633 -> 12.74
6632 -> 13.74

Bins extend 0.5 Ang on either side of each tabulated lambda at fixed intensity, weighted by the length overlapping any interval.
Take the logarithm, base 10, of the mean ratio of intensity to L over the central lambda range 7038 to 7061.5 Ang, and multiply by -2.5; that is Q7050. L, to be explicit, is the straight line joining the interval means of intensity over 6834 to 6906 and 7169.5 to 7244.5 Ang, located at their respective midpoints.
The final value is 0.07 mag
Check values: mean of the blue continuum 12.7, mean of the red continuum 11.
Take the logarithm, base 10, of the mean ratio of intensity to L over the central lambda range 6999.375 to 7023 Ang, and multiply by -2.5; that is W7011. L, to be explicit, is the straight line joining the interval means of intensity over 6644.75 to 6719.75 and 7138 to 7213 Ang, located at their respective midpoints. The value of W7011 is 0.06 mag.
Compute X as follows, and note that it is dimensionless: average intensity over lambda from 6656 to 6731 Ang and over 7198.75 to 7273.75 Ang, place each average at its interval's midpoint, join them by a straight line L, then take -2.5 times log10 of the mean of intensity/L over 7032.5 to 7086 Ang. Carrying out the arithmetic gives 0.050 mag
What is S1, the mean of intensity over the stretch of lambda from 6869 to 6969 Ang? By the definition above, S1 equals 12.2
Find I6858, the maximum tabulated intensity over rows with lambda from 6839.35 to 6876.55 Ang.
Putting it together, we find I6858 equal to 13.56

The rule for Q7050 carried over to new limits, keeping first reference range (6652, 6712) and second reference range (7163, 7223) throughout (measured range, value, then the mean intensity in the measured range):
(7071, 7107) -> 0.03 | 11.1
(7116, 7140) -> 0.02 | 11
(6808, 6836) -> -0.07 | 13.2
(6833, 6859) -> -0.06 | 13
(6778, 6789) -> -0.05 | 13.2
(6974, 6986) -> 0.09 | 10.9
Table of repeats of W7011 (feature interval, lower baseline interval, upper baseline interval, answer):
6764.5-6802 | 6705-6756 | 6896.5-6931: -0.05 mag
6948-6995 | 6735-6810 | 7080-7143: 0.05 mag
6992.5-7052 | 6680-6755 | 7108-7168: 0.03 mag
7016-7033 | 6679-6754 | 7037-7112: 0.02 mag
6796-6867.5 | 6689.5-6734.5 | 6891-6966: -0.06 mag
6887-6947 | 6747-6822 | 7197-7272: 0.01 mag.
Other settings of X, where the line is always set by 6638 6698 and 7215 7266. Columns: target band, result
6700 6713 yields 0.02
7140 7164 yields 0.05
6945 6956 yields 0.02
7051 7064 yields 0.07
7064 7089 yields 0.04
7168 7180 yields 0.02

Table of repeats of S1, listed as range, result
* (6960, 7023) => 11.1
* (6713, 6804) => 12.8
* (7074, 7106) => 11.1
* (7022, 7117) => 11.1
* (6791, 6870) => 13.1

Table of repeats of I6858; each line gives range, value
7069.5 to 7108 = 12.02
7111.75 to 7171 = 12.16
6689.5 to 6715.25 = 13.5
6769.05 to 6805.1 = 13.79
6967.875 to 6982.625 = 12.47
